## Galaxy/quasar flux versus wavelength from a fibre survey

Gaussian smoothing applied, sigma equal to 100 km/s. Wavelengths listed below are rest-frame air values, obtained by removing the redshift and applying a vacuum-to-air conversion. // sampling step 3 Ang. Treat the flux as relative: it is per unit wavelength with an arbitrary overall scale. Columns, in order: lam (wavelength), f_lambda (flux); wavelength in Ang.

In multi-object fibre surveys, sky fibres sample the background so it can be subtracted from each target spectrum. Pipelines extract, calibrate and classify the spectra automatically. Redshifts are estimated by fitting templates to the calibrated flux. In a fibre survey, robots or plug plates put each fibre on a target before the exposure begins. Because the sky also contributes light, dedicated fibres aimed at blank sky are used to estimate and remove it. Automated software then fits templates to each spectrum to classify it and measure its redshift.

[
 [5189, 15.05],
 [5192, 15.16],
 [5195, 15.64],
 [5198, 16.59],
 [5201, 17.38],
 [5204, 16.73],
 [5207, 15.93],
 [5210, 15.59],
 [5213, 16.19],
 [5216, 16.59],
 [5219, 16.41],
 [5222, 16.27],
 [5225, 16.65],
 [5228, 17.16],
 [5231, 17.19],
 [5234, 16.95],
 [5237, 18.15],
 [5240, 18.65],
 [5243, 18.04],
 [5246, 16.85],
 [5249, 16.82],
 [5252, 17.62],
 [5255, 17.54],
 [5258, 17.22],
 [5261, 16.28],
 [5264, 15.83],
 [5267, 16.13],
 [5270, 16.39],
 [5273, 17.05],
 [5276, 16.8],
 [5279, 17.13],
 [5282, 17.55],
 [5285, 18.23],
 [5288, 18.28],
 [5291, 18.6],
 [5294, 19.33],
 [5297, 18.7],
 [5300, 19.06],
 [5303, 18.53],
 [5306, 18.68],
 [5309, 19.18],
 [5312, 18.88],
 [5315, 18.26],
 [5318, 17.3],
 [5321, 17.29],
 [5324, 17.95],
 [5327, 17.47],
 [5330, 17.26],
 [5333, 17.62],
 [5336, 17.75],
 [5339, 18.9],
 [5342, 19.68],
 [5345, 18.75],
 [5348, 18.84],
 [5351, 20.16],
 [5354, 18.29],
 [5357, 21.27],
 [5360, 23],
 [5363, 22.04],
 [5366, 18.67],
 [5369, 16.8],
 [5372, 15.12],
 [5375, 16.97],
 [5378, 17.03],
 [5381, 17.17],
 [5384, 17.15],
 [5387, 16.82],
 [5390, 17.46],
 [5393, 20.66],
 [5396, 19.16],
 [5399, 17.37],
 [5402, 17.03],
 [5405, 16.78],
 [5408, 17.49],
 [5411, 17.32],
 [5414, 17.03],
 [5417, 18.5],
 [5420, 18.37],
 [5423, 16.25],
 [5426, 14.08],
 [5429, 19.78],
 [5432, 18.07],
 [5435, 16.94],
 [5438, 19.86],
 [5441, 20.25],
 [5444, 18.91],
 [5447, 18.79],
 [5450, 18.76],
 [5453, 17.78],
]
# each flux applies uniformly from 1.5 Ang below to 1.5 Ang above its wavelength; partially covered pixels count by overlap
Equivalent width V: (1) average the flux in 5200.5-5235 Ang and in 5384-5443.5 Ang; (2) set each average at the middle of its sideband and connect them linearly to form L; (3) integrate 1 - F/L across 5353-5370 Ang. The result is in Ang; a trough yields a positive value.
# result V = -2.6 Ang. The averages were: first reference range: 16.6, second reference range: 17.9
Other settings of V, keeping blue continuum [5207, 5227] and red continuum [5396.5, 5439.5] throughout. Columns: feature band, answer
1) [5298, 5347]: -3.9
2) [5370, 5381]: 0.5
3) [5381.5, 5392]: 0.0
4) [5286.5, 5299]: -1.5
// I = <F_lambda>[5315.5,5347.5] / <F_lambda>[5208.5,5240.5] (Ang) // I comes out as 1.07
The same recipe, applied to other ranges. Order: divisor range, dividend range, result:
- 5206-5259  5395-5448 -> 1.05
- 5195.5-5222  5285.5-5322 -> 1.13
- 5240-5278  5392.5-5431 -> 1.04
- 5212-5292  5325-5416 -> 1.06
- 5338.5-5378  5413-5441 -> 0.94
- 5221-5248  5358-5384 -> 1.06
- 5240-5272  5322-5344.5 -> 1.07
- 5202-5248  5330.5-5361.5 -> 1.15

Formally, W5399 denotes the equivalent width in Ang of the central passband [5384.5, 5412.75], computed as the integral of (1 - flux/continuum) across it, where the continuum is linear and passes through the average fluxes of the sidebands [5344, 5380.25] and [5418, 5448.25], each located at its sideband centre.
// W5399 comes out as 1.1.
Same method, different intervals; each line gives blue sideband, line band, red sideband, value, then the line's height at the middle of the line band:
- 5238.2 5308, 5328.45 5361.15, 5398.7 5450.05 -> -2.67 Ang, 17.7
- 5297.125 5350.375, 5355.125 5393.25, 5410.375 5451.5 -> -0.36 Ang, 18.2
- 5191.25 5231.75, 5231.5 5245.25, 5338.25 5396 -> -0.85 Ang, 16.8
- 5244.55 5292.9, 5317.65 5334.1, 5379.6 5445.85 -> -0.05 Ang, 17.4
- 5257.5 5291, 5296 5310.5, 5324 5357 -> -0.91 Ang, 17.7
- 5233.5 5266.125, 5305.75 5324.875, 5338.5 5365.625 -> 0.87 Ang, 19.1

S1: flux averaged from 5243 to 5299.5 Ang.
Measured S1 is 17.4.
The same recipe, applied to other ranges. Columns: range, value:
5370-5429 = 17.3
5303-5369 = 18.9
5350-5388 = 18.5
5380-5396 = 18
